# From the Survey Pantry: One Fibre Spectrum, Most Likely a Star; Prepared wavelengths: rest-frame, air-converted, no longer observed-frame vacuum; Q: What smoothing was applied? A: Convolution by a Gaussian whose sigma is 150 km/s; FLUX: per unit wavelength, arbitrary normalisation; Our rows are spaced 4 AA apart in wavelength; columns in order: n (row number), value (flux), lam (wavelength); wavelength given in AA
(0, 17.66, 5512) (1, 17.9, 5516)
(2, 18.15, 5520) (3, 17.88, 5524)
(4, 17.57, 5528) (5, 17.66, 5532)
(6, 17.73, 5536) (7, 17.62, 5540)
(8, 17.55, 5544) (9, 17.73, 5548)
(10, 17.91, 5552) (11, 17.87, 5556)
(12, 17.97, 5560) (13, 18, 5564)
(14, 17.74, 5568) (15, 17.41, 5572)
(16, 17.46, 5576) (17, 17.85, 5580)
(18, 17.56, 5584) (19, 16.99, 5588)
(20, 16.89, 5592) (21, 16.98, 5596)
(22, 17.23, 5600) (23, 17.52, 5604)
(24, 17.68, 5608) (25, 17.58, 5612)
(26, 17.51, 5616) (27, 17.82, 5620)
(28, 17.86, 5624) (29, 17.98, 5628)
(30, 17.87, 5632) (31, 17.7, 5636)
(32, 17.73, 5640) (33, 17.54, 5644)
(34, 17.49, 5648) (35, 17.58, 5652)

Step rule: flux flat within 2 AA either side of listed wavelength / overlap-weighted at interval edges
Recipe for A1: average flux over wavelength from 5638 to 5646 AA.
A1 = 17.6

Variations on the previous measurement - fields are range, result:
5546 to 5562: 17.9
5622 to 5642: 17.8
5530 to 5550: 17.7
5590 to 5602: 17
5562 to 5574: 17.7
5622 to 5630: 17.9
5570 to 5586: 17.6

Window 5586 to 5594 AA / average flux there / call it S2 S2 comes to 16.9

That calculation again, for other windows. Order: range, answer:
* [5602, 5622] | 17.6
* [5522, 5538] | 17.7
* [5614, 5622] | 17.7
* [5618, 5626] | 17.8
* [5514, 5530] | 17.9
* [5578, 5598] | 17.3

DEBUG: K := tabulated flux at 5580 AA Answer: 17.85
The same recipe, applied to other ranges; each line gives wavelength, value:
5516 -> 17.9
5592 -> 16.89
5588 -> 16.99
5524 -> 17.88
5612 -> 17.58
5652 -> 17.58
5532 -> 17.66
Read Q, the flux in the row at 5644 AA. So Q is 17.54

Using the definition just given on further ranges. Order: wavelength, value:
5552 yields 17.91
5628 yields 17.98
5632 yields 17.87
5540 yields 17.62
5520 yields 18.15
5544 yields 17.55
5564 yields 18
